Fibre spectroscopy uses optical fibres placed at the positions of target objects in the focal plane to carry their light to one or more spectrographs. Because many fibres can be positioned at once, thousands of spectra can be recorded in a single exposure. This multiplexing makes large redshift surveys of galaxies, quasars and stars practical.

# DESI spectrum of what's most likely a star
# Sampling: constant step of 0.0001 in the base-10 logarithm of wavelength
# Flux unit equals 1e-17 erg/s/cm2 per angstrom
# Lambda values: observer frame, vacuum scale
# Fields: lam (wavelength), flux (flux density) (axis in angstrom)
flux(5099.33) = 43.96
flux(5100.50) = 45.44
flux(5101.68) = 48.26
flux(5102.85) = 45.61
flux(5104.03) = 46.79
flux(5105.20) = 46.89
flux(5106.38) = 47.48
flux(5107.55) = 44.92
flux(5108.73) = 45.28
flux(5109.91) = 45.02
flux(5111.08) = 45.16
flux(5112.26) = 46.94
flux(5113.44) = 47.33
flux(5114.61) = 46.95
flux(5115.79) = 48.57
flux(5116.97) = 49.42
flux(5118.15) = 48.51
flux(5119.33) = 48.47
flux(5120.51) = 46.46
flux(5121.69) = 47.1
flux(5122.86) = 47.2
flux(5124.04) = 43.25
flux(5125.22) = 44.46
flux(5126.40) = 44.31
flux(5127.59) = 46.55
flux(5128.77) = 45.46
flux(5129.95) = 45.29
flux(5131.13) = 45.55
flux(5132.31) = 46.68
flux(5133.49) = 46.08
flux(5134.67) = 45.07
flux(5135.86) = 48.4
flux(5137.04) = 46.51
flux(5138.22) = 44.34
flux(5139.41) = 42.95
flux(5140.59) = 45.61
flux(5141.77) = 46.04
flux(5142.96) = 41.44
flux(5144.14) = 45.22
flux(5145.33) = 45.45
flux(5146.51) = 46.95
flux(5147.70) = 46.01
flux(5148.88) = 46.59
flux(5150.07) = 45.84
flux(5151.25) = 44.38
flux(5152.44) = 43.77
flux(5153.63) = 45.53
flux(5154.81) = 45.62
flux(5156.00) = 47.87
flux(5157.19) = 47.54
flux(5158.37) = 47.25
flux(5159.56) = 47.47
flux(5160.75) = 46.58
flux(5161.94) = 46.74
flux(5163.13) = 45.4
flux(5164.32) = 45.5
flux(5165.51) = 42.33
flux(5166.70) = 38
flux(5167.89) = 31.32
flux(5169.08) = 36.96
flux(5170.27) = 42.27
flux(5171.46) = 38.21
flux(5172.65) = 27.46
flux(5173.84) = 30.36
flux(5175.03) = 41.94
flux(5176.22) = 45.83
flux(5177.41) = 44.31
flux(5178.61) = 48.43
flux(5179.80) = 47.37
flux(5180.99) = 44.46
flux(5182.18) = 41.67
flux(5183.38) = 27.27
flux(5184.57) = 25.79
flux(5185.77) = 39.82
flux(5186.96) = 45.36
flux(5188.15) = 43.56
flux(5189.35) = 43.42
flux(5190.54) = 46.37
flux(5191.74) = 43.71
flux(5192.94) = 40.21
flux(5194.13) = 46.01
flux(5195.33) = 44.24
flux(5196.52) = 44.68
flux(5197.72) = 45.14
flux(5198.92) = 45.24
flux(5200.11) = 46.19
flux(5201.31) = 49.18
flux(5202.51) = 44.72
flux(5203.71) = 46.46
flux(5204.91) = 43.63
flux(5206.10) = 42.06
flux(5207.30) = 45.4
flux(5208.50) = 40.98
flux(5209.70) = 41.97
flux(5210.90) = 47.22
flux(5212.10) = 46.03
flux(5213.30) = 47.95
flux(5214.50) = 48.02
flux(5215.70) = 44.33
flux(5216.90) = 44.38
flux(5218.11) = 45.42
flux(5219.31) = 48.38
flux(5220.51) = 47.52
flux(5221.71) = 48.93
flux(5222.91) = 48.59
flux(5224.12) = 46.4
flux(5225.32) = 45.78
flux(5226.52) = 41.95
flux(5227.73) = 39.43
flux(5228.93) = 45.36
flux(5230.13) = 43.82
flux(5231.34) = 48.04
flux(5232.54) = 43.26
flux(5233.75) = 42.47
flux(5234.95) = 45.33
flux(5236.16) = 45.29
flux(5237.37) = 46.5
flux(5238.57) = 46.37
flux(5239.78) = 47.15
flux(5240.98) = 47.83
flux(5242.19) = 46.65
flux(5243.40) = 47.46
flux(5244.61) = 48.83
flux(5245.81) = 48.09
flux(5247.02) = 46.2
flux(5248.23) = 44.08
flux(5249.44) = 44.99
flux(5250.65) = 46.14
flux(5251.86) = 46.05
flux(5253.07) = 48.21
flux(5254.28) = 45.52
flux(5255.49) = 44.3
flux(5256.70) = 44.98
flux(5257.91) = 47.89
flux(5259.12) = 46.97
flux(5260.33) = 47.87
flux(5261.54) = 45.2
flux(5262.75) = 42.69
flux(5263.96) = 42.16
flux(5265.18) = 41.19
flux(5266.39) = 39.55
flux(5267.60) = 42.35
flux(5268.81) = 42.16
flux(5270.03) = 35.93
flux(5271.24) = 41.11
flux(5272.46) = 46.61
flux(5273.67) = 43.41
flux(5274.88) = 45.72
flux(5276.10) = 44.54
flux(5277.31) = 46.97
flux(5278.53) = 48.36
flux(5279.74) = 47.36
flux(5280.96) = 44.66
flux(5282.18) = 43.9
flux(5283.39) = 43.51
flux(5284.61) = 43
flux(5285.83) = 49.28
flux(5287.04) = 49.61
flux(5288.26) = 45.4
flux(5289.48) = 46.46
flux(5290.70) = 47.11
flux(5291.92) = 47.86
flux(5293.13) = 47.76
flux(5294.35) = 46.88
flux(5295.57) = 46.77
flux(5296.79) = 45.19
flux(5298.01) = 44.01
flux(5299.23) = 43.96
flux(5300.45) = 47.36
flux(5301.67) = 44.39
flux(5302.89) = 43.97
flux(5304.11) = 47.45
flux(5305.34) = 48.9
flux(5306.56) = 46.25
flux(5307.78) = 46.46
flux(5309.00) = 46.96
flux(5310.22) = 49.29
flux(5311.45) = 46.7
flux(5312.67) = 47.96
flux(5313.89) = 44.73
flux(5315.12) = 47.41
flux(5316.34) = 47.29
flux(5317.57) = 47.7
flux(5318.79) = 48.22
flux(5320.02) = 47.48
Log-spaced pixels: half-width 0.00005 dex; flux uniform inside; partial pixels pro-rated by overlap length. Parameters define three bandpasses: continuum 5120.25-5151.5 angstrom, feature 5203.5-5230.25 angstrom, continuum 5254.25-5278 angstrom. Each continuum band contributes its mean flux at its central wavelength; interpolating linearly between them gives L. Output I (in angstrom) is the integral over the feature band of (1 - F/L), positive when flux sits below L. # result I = -0.4 angstrom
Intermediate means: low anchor 45.5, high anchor 43.8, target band 45.2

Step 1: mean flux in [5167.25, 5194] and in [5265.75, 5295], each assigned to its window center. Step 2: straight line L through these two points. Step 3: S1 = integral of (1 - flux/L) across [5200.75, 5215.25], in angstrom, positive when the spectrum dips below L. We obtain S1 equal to -1.39 angstrom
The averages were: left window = 39.9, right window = 45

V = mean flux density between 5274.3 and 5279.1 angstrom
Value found 46.3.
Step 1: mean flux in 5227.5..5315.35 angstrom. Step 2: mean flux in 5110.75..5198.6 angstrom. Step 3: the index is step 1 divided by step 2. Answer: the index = 1.04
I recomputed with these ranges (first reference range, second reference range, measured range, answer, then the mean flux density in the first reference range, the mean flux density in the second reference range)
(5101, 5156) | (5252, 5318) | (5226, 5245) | 0.15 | 46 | 45.5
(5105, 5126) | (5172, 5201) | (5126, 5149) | -0.22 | 46.6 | 41.7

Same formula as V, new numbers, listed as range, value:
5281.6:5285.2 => 43.5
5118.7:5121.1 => 47.4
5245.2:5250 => 45.9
